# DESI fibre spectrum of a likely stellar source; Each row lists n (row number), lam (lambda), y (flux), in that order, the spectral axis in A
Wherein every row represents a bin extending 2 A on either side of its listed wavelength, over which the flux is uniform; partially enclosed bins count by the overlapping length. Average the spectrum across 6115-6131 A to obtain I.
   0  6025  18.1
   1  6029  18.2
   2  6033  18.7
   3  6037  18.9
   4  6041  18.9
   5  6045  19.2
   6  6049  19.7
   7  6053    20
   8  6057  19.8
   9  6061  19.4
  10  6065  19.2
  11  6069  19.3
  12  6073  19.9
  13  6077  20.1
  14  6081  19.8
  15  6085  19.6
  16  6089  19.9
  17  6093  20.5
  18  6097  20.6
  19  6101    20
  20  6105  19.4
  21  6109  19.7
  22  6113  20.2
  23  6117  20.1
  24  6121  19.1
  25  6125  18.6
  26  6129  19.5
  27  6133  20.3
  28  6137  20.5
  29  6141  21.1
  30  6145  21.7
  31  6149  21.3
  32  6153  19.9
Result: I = 19.3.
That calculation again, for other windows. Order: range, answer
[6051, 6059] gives 19.9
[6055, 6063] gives 19.6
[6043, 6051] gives 19.4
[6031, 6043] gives 18.8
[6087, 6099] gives 20.3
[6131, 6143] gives 20.6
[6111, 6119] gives 20.1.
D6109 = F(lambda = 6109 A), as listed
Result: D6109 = 19.7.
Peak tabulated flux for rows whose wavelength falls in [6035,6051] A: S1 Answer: 19.7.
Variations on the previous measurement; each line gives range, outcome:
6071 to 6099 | 20.6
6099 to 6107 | 20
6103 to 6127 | 20.2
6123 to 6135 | 20.3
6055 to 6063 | 19.8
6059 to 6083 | 20.1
